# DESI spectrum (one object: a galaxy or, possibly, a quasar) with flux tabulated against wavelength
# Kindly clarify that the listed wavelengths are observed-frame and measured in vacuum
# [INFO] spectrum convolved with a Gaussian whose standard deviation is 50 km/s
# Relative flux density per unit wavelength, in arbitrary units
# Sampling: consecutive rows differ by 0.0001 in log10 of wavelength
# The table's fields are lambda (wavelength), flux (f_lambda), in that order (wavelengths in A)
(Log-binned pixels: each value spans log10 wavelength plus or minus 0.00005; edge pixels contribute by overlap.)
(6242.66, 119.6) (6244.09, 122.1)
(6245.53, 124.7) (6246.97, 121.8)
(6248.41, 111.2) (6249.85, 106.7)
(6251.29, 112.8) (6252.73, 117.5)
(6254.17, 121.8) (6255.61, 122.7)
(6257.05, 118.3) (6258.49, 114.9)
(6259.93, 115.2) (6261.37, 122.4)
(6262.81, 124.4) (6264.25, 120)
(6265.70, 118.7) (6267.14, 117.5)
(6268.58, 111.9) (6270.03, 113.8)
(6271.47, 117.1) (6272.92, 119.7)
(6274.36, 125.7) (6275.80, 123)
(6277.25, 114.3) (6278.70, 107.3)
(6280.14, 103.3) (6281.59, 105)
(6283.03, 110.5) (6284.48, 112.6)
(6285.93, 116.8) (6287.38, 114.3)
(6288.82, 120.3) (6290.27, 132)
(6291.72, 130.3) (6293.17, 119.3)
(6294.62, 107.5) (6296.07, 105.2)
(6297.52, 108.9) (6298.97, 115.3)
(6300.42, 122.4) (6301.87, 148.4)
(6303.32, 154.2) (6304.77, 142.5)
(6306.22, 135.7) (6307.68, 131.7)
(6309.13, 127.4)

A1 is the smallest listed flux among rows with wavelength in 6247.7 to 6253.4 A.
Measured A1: 106.7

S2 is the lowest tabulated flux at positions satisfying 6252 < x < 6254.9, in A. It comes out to 117.5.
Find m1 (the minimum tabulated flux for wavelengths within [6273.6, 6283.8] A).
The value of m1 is 103.3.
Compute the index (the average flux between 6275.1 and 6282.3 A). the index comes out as 110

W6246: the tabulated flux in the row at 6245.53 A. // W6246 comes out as 124.7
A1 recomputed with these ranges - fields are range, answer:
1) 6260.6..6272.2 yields 111.9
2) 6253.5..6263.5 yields 114.9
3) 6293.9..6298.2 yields 105.2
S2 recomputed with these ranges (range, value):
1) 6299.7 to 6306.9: 122.4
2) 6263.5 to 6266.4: 118.7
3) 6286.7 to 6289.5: 114.3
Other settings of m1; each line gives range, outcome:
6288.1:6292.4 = 120.3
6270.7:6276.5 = 117.1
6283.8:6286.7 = 112.6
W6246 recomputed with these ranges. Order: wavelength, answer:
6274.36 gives 125.7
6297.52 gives 108.9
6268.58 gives 111.9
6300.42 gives 122.4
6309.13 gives 127.4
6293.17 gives 119.3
